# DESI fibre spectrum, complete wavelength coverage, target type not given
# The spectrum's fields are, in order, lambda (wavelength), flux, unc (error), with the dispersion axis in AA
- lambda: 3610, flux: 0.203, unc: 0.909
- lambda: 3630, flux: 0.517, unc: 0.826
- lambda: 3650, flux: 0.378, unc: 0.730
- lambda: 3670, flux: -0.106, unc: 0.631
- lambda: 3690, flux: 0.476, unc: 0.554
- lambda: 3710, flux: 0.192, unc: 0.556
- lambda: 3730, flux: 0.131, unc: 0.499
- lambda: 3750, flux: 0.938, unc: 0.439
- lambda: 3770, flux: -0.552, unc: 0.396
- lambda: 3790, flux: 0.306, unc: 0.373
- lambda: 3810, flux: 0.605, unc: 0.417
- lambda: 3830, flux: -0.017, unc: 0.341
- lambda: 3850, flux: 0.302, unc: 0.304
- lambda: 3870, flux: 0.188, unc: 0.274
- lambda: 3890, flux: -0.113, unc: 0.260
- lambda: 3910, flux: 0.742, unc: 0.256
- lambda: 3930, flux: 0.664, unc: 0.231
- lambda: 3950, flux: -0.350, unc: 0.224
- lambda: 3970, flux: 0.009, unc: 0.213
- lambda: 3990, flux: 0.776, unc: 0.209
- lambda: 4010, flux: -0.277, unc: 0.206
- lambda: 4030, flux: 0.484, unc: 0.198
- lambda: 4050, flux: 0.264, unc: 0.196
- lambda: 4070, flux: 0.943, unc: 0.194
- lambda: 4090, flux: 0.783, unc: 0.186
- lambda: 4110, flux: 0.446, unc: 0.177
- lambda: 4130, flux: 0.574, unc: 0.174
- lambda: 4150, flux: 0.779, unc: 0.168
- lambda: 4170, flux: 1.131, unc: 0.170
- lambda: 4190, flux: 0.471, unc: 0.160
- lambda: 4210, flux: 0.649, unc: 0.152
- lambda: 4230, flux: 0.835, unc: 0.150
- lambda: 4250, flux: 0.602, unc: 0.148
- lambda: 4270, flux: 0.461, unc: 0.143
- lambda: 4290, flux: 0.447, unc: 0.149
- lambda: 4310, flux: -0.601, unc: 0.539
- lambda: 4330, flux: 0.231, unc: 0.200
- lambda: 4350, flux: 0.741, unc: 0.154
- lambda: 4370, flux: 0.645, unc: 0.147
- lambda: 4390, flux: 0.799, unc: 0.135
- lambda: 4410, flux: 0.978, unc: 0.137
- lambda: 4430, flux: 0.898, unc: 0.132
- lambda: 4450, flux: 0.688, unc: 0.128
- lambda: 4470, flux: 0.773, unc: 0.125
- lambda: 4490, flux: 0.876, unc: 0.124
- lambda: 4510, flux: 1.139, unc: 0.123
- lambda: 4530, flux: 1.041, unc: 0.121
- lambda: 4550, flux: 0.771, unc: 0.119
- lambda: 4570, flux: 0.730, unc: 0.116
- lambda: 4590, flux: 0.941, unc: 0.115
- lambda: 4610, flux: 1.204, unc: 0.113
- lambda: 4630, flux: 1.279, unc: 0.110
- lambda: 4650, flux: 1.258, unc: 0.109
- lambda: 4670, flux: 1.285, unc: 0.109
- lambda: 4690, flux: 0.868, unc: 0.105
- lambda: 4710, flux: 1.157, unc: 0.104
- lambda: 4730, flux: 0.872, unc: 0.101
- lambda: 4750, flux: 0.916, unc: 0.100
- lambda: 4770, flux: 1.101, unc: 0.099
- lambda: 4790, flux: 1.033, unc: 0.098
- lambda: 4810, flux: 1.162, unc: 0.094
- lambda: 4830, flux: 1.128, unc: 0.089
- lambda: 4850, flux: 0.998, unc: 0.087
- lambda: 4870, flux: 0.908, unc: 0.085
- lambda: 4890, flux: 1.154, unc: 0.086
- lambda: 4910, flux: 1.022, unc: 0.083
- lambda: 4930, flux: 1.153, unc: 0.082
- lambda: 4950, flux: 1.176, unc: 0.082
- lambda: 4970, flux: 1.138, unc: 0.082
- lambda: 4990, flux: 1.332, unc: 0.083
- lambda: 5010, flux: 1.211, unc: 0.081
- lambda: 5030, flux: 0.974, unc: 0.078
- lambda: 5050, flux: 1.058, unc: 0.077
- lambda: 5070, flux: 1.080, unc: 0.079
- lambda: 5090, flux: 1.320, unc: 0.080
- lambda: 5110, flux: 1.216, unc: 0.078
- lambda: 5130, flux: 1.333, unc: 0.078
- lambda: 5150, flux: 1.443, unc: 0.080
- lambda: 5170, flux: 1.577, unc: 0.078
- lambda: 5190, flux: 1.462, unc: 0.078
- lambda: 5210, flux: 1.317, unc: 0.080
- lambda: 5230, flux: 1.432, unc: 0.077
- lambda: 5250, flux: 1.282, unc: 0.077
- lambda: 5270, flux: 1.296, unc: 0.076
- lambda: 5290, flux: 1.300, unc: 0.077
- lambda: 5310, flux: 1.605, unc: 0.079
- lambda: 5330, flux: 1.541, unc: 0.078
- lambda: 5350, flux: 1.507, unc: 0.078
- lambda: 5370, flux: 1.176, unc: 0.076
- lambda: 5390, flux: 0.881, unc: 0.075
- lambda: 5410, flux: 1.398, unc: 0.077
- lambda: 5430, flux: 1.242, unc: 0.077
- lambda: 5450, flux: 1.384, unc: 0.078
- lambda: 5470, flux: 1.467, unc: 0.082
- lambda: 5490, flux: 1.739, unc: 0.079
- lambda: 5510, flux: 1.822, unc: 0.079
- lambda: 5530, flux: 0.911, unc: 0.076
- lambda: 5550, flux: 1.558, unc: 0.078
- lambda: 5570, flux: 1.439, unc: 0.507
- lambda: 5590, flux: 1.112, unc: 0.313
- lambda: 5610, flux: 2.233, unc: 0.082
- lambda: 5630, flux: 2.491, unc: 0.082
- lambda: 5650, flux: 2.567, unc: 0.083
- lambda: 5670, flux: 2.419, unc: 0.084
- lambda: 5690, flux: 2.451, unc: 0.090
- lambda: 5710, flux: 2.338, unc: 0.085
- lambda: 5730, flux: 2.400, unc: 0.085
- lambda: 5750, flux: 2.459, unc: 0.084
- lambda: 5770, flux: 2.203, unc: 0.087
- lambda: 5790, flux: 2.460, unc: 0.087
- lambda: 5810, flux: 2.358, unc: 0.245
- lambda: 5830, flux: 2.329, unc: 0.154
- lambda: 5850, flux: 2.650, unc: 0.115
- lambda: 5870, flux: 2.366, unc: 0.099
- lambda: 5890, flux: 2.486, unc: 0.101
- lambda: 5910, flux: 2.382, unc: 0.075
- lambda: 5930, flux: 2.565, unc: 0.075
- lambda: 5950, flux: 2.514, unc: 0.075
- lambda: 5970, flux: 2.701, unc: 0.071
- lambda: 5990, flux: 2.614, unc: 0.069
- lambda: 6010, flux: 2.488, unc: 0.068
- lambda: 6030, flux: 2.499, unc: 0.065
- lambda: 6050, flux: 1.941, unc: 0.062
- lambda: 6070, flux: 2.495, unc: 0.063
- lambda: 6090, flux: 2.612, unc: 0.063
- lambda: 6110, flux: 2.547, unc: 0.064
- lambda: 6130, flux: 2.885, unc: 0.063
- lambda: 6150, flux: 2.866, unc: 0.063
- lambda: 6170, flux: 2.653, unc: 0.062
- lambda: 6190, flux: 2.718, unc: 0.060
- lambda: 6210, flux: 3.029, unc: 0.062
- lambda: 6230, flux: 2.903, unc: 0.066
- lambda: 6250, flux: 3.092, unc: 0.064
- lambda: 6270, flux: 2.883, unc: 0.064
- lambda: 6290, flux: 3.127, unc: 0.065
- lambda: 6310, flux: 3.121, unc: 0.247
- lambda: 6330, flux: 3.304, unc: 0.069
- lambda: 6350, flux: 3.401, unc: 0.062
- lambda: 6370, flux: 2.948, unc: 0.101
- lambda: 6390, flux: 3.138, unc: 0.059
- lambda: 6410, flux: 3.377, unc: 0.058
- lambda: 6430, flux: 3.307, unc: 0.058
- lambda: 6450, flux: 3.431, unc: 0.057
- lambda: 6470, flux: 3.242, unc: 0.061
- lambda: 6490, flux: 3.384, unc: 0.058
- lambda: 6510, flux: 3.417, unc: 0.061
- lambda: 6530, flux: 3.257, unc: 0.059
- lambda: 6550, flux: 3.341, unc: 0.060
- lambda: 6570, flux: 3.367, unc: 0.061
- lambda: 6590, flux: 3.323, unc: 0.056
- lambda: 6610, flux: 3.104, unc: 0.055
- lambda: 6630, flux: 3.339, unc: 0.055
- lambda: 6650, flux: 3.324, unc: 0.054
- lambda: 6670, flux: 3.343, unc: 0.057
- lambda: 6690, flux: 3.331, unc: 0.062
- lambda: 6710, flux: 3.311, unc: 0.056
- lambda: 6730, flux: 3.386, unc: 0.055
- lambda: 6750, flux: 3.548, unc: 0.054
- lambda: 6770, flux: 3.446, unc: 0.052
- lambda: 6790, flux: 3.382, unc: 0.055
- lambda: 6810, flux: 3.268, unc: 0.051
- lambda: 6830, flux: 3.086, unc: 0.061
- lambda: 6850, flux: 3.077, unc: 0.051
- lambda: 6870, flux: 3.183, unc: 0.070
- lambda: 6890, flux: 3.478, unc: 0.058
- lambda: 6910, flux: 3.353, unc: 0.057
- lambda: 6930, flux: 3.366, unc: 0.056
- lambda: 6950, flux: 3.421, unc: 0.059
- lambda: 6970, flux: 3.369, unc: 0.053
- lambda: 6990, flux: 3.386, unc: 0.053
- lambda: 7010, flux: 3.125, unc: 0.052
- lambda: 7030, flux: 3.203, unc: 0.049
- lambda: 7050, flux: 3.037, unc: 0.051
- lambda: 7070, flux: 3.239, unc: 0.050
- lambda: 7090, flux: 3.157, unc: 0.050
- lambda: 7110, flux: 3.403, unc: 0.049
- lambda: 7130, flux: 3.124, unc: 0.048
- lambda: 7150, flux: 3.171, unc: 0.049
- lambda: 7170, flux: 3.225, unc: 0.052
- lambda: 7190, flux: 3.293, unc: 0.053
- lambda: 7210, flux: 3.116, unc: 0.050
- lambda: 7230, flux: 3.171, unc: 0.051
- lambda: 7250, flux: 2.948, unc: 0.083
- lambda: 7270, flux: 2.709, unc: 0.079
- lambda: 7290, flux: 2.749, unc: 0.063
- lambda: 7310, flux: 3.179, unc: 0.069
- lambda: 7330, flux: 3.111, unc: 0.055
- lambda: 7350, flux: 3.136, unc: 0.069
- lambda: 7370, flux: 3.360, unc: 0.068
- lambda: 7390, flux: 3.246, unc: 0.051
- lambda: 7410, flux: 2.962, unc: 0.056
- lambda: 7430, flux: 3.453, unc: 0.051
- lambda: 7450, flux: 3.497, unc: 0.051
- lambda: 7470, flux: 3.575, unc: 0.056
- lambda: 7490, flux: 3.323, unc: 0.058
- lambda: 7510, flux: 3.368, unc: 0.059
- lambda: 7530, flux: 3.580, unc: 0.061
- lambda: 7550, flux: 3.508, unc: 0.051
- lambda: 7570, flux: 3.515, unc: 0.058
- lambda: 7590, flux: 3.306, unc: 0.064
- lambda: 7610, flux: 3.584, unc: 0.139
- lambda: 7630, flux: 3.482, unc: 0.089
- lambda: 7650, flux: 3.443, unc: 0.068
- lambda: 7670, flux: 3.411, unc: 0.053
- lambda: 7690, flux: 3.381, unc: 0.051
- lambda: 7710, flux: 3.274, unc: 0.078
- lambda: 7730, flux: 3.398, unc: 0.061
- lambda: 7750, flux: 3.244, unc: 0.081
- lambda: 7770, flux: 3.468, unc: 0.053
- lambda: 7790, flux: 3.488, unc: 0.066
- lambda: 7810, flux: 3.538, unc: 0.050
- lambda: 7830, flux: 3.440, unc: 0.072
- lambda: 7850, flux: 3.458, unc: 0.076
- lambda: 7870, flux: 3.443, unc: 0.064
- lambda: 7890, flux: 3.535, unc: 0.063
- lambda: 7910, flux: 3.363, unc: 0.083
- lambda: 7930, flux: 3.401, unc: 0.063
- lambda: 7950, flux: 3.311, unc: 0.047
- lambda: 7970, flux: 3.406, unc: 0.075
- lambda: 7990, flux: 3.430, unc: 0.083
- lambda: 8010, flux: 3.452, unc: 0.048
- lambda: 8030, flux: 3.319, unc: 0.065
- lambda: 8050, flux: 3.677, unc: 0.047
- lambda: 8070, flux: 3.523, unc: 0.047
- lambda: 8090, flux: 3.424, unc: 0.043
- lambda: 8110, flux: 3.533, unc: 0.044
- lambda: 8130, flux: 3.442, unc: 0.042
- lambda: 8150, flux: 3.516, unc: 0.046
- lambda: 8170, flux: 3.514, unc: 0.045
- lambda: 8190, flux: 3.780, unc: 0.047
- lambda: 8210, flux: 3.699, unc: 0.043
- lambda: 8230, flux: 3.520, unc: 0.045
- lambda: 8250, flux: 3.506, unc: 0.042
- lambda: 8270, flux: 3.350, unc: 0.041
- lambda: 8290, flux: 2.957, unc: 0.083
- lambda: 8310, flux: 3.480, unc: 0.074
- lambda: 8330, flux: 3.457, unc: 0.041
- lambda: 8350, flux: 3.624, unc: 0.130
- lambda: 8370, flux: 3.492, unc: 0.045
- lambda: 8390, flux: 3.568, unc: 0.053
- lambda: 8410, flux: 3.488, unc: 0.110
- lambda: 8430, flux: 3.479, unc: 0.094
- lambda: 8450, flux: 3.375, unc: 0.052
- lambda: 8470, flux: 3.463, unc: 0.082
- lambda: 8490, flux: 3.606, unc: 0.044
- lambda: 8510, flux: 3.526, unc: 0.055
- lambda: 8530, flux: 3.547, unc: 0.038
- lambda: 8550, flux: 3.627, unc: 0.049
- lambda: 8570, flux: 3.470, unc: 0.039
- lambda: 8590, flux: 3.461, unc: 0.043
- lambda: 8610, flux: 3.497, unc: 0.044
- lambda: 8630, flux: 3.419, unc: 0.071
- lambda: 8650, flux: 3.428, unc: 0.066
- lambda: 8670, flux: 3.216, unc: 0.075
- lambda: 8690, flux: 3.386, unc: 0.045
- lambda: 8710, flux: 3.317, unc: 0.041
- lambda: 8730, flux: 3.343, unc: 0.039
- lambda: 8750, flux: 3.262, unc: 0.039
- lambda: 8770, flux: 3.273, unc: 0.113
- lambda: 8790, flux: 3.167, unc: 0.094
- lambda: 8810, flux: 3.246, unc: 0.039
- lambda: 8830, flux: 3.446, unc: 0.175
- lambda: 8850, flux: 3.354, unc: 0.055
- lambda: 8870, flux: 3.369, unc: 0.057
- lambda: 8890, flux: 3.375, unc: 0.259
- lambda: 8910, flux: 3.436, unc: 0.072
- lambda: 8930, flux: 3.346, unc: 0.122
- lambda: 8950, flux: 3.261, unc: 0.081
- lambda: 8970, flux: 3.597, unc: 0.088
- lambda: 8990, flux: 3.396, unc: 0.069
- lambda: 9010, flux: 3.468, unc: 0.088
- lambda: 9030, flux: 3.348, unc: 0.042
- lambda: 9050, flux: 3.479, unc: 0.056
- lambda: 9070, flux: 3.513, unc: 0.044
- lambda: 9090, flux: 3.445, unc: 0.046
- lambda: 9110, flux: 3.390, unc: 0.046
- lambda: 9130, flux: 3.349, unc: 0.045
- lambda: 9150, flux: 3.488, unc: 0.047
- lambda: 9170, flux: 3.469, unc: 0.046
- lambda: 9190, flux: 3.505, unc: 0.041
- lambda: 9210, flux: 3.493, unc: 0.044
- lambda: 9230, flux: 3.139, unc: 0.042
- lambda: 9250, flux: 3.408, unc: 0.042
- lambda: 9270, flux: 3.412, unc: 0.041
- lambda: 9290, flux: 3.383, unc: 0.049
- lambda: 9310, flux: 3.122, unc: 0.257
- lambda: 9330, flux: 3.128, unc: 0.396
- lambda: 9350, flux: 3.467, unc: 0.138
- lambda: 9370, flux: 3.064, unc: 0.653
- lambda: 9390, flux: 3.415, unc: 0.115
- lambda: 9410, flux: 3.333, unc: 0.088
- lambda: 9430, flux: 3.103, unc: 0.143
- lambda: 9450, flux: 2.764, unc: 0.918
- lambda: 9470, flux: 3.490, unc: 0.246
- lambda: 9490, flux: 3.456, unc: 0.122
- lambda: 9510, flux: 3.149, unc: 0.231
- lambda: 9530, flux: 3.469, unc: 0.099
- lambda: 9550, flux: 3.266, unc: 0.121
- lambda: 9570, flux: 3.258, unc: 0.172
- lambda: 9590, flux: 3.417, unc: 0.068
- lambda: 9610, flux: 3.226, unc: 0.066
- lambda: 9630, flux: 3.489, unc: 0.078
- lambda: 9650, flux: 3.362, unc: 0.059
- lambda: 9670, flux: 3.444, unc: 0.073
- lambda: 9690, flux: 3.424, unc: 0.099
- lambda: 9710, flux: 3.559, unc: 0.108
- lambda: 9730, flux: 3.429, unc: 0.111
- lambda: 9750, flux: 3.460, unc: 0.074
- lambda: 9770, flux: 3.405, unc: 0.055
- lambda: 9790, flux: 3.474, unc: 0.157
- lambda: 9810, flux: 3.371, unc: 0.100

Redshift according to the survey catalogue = 0.41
